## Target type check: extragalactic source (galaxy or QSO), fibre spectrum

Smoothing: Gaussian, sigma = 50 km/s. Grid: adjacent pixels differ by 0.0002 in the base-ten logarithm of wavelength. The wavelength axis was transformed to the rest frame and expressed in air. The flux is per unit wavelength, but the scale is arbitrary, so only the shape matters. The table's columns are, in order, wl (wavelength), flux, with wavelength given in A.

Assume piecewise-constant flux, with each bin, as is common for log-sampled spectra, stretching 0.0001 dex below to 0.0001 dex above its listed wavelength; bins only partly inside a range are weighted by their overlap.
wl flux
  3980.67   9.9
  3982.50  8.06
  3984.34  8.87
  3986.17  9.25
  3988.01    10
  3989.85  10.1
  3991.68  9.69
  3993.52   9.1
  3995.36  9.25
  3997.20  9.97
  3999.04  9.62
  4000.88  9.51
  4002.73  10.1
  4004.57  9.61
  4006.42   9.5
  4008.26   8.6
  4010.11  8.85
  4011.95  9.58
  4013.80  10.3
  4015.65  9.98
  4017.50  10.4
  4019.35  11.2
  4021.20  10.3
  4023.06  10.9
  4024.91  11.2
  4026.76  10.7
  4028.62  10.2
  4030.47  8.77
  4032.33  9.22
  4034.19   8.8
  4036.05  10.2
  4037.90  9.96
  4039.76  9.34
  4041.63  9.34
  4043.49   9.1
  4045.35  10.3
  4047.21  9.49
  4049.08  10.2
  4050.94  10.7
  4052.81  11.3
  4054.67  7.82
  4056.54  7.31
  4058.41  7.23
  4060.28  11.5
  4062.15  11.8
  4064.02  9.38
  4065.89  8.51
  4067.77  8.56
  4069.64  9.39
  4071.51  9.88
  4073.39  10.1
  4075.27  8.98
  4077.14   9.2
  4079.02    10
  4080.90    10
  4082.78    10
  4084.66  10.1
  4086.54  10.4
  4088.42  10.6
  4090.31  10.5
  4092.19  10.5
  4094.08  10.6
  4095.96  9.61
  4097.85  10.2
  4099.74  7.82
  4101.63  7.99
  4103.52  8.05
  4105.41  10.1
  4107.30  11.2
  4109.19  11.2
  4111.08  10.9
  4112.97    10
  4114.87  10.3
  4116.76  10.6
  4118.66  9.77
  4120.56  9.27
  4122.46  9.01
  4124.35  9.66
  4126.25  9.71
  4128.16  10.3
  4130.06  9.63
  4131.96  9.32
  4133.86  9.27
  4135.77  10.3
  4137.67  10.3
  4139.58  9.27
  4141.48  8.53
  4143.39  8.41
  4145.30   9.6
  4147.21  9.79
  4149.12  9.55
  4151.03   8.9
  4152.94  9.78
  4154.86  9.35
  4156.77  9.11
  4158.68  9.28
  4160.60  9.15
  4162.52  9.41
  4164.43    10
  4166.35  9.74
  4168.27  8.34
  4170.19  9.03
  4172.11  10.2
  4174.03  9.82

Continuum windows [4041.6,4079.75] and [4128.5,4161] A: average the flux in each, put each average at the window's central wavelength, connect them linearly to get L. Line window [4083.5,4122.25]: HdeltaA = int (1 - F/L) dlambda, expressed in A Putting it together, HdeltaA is -2.0 A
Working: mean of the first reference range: 9.53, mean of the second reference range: 9.41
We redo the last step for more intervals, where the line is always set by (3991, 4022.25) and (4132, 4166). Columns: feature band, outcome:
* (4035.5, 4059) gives 0.5 A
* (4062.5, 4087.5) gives -0.1 A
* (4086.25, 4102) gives -0.5 A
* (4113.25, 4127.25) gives -0.4 A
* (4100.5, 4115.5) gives -0.7 A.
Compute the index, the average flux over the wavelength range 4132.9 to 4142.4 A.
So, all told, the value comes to 9.54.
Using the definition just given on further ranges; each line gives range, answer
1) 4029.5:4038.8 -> 9.4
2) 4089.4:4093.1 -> 10.5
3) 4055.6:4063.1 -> 9.46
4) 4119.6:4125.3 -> 9.32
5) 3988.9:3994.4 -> 9.64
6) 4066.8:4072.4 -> 9.27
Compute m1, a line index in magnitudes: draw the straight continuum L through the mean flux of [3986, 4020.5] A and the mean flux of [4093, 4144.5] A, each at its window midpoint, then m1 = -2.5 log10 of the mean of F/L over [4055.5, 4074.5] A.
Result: 0.04 mag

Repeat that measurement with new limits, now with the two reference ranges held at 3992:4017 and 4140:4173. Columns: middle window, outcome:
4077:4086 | -0.06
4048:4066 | -0.02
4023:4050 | -0.04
